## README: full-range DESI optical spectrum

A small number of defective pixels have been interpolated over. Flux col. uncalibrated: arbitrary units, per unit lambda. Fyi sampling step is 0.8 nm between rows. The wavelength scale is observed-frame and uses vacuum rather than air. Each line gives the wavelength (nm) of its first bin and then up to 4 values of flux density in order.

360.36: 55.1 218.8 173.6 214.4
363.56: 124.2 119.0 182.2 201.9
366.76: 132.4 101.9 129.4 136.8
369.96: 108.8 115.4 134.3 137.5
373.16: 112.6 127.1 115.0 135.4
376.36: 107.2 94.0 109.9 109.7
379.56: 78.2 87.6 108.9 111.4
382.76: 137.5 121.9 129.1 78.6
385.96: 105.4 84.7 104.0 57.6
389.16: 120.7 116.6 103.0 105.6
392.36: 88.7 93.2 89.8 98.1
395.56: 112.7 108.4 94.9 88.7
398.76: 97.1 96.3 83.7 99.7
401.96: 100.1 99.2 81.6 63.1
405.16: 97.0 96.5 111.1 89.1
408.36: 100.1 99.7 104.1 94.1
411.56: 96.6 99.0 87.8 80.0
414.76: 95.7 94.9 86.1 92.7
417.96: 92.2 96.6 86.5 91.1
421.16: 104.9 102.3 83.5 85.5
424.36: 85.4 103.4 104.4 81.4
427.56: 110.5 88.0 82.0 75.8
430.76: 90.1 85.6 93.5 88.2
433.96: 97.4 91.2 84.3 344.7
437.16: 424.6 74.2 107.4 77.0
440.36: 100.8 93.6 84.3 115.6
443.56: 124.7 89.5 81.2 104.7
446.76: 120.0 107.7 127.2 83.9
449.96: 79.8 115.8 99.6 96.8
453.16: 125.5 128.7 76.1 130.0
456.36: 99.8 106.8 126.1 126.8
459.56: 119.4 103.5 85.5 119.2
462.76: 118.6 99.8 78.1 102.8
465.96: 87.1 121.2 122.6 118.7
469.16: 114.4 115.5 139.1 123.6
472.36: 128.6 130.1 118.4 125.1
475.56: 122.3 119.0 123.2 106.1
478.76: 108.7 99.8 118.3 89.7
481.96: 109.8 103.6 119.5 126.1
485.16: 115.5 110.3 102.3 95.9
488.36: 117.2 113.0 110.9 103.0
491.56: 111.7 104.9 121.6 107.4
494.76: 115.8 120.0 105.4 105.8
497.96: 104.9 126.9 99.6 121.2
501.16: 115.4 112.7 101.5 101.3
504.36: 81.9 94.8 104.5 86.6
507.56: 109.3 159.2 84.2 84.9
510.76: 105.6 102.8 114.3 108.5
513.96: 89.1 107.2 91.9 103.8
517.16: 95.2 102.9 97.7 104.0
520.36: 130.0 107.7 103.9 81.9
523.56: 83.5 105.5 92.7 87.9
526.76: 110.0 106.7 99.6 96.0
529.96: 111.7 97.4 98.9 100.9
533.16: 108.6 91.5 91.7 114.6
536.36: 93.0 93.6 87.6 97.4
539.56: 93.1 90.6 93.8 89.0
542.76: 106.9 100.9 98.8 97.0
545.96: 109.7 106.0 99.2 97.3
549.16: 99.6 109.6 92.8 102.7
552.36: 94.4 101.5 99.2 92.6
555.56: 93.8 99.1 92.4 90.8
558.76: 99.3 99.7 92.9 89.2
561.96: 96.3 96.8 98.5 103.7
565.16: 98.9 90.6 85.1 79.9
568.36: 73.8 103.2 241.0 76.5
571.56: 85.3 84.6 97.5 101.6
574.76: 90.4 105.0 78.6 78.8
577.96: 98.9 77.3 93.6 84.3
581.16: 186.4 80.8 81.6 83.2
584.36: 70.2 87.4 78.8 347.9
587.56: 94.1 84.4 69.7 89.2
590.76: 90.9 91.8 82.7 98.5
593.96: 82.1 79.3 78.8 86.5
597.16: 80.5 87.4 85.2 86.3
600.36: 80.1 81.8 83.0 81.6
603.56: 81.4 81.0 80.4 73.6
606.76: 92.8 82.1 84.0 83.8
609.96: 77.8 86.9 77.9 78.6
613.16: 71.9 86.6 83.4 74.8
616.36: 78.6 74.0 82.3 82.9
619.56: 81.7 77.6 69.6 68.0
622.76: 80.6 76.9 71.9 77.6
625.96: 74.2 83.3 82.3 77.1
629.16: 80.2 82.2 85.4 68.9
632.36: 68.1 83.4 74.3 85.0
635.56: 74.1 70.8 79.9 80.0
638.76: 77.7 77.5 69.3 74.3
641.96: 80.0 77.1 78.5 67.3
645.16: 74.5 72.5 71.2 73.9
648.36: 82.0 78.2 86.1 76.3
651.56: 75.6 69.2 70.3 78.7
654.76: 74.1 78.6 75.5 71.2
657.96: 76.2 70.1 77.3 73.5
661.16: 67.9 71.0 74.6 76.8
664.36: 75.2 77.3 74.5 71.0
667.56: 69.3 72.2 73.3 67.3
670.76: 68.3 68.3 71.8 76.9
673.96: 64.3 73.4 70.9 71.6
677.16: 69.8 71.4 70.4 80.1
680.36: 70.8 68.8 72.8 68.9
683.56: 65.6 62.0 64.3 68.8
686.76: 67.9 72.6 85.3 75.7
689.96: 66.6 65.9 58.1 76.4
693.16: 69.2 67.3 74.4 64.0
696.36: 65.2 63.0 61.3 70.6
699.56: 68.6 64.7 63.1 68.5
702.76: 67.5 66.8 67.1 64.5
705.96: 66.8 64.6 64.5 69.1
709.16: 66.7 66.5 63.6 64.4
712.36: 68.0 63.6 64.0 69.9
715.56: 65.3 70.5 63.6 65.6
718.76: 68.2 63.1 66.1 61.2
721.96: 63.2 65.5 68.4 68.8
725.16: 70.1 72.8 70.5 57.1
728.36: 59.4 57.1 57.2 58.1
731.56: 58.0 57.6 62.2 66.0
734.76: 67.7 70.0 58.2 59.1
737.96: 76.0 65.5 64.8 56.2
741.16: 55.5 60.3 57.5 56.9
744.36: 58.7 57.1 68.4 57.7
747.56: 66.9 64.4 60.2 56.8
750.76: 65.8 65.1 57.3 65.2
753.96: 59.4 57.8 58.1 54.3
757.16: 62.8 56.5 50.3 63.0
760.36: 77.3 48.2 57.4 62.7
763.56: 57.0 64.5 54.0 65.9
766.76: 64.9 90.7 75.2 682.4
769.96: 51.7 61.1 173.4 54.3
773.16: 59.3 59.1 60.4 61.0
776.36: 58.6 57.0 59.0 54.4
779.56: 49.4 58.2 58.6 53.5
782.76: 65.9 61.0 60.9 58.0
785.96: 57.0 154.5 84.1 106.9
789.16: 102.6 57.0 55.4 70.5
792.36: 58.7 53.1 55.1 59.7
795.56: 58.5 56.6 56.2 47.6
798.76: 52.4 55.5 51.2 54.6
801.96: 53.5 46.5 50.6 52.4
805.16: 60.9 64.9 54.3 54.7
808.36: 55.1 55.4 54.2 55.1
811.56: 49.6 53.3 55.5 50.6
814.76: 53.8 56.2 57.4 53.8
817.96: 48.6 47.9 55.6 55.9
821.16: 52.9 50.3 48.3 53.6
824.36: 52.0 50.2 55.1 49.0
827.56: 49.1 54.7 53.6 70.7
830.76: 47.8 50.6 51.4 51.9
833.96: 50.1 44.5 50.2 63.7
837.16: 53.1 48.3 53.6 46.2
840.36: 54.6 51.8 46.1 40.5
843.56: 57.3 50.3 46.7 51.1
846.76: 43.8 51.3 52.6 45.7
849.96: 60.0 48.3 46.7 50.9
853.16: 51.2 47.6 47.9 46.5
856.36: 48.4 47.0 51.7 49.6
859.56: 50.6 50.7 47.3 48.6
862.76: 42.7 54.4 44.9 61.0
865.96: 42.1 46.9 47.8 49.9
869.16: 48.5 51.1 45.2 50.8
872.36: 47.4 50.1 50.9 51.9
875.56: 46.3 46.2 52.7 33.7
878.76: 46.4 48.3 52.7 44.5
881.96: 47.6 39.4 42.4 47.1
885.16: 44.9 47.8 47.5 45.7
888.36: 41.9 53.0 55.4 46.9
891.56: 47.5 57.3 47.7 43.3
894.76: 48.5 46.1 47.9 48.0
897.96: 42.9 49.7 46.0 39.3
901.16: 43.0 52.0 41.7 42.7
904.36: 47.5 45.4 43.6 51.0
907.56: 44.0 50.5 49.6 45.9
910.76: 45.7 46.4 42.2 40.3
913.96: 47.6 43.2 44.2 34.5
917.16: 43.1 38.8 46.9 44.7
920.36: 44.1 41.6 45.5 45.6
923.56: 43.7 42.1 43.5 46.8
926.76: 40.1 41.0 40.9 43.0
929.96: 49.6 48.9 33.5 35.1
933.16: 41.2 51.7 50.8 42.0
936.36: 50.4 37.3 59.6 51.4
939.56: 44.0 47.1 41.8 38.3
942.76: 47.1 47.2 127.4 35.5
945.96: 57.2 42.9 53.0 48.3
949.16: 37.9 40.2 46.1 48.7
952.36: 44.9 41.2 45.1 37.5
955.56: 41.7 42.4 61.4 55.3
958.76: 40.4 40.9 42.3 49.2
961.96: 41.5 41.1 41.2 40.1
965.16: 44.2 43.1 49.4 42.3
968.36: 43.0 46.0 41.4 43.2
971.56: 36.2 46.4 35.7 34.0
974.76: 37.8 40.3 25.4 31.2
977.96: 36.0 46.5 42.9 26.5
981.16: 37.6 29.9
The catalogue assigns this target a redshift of 0.17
